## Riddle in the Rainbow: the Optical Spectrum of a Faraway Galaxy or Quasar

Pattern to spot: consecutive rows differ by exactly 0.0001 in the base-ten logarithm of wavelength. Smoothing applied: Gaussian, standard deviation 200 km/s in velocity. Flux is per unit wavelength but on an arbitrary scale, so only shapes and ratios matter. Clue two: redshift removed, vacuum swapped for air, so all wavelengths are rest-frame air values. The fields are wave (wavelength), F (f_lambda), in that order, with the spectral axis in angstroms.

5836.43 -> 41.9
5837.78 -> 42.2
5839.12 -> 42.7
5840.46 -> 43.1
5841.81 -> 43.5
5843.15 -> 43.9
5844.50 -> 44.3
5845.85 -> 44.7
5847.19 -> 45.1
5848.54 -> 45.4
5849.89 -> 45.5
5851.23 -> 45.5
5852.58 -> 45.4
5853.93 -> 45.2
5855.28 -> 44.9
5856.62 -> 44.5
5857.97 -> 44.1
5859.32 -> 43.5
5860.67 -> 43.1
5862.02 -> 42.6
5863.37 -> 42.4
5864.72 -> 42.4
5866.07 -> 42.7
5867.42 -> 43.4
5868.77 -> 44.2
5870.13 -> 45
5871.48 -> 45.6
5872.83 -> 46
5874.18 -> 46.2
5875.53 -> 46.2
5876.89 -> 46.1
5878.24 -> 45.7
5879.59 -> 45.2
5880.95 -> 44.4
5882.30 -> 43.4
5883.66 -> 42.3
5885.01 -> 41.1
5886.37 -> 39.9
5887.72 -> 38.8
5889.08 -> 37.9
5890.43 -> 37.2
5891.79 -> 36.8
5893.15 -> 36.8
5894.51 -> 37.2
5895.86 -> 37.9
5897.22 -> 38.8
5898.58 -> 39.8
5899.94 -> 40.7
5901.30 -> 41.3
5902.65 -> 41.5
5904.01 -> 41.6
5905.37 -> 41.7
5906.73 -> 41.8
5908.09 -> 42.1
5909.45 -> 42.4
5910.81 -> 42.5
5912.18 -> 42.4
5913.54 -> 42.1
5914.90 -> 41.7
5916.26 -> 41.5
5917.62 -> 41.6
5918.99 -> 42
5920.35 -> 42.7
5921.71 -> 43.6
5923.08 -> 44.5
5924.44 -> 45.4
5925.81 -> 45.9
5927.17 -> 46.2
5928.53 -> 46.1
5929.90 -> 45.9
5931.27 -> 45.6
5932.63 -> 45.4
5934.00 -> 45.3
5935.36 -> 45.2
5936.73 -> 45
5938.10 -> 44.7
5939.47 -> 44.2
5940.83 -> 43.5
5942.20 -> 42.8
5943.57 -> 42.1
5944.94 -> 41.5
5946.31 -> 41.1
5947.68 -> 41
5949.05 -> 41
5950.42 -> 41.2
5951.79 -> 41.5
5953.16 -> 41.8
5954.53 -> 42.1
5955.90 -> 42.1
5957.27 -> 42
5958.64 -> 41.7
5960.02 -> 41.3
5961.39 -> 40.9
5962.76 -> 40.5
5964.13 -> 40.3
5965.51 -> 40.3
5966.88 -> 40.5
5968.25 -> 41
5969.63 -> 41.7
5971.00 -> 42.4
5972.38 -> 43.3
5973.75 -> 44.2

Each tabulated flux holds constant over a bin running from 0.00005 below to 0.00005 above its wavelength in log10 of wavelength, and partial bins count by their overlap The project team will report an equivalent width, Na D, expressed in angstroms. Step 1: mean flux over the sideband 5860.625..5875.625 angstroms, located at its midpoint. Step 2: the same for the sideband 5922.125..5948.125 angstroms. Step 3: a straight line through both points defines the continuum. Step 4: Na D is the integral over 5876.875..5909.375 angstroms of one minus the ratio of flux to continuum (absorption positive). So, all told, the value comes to 2.5 angstroms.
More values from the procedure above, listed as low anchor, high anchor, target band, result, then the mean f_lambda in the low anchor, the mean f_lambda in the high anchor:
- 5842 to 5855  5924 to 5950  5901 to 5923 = 1.1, 44.9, 44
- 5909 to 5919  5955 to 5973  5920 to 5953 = -1.6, 42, 41.4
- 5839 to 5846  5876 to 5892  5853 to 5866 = -0.2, 43.7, 41.8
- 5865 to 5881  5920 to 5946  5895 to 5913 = 1.5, 45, 44.5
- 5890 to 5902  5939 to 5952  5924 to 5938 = -1.6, 38.5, 42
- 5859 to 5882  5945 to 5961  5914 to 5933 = -0.7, 44.4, 41.5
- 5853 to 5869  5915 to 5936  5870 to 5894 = 0.8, 43.6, 44.4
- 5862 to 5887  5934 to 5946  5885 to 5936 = 2.2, 44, 43.6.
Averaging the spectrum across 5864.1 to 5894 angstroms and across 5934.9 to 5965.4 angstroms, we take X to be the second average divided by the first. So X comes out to 1.0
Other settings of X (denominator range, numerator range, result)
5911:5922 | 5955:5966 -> 0.98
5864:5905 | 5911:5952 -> 1.04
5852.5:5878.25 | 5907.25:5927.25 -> 0.97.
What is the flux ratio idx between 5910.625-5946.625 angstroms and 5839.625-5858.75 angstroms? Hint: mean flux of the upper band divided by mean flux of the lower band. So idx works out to 1.0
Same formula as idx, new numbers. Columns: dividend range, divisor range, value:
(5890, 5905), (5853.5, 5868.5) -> 0.90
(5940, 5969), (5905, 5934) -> 0.95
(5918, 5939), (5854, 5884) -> 1.01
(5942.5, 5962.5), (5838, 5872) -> 0.94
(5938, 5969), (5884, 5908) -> 1.05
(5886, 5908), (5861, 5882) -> 0.89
